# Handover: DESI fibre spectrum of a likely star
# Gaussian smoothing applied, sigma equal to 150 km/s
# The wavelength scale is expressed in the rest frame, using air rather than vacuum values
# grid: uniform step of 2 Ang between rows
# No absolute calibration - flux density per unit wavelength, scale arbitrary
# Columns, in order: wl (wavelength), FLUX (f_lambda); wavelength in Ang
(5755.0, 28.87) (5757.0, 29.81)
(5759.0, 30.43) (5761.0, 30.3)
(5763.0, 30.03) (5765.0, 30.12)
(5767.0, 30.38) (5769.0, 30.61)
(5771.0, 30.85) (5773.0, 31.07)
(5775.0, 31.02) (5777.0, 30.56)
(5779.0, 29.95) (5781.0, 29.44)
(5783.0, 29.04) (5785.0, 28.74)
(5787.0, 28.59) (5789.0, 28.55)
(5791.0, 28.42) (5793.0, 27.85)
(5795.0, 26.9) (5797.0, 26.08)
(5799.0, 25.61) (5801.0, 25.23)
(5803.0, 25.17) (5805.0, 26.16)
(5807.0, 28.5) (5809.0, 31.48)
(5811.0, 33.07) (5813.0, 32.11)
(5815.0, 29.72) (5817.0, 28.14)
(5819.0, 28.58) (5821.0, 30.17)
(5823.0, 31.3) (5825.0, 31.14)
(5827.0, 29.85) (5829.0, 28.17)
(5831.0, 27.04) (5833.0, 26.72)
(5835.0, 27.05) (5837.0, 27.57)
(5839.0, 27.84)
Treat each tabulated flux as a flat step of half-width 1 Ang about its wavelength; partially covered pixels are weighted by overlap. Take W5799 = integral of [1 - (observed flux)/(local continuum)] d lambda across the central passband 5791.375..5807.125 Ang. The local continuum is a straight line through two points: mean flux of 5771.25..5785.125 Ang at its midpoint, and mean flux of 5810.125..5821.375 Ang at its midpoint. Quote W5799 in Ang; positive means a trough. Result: 2.0 Ang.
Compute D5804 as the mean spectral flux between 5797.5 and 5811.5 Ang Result 27.6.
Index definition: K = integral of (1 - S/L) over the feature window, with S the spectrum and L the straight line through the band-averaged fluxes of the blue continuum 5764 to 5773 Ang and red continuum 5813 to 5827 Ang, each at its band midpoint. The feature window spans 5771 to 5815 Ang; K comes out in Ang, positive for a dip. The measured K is 2.2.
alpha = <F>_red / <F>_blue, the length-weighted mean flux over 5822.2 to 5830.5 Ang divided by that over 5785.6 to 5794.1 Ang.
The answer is 1.1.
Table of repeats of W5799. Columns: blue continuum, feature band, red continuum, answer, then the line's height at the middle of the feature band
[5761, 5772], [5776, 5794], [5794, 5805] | -0.8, 27.8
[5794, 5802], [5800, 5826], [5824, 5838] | -2.2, 27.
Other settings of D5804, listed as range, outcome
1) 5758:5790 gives 30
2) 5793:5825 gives 28.6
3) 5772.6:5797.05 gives 29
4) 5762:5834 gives 29.1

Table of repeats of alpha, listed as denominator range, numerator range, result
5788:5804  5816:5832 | 1.10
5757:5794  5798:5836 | 0.96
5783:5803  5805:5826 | 1.11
